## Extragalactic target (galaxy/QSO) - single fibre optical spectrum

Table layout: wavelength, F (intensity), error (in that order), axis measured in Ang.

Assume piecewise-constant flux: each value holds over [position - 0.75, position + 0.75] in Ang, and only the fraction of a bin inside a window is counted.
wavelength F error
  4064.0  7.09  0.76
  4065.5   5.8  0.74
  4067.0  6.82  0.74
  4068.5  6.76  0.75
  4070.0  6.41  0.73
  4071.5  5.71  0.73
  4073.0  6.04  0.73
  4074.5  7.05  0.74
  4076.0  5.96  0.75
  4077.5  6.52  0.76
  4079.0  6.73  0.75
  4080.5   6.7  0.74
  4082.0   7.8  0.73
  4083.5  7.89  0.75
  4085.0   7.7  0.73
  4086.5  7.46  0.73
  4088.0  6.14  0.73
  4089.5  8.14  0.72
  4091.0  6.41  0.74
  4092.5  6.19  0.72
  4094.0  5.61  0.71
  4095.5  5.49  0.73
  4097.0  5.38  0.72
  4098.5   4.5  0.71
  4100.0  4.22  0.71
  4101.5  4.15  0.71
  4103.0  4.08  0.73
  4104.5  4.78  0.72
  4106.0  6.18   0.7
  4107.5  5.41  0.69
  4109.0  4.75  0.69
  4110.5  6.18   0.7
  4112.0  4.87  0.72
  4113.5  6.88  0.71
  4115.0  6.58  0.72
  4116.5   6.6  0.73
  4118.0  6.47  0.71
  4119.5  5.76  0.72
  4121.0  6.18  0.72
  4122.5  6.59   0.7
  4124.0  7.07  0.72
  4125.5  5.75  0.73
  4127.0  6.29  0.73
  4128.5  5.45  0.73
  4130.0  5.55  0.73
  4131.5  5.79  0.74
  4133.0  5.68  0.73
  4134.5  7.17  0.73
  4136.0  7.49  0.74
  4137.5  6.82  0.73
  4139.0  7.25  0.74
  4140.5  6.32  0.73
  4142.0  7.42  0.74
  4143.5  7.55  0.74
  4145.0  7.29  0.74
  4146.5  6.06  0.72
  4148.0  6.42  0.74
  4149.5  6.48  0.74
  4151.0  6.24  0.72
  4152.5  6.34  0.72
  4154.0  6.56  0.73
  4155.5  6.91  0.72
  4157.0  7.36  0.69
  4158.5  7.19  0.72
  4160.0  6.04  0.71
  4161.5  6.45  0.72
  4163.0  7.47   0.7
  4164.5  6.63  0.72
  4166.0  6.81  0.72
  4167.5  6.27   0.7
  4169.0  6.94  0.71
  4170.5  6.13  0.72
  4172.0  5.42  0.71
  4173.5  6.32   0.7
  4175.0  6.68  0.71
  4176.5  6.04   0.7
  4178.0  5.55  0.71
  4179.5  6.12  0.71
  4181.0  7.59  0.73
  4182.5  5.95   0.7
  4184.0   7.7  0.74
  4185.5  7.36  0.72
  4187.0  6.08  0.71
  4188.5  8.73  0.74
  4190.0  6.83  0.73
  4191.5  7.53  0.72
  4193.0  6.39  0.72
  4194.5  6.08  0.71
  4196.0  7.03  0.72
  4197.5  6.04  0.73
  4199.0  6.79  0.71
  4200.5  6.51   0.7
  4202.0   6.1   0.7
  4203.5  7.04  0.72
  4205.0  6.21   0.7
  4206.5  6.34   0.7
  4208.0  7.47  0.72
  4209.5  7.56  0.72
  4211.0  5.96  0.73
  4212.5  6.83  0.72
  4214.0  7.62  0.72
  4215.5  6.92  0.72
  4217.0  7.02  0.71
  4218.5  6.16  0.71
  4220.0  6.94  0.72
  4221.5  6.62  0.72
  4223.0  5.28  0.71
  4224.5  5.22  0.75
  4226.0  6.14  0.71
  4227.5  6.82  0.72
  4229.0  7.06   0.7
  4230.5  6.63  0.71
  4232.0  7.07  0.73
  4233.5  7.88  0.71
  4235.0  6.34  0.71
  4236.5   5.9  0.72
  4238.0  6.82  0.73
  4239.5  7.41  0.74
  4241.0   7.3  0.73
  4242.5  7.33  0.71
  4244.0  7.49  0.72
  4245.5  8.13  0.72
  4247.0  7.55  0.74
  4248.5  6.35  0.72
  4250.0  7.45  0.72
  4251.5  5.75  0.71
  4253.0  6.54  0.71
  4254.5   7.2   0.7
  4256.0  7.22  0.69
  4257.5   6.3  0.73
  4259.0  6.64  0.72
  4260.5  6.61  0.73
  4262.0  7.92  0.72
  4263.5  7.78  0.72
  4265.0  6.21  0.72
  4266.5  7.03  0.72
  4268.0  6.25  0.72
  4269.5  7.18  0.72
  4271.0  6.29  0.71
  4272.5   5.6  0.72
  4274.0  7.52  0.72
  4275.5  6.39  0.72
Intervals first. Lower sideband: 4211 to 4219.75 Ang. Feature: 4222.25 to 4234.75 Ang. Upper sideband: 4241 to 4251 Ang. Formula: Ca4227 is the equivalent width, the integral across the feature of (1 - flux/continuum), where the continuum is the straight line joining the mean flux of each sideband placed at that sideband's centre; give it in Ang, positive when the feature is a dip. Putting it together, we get 0.97 Ang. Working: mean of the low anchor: 6.83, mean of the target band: 6.51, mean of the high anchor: 7.34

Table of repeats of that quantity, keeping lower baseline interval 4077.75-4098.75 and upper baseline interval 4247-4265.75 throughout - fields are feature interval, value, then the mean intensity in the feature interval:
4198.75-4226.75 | 0.98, 6.56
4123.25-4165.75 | 0.61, 6.61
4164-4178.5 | 0.98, 6.29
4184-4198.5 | -0.36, 6.94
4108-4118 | 1.00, 6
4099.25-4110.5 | 2.98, 4.89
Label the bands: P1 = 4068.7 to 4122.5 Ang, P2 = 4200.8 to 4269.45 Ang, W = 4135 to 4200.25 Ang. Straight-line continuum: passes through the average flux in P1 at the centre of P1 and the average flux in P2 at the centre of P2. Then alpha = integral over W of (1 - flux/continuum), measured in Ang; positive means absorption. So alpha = -2.52 Ang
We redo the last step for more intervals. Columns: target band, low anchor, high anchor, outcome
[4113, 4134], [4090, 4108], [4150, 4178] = -1.8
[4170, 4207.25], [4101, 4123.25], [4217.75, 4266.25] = -1.3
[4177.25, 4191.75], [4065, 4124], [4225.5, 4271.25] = -0.7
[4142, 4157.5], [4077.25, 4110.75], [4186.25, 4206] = -0.9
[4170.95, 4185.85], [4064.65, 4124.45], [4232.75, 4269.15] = 0.3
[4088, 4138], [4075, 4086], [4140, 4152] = 7.2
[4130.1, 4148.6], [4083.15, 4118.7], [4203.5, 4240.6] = -1.8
